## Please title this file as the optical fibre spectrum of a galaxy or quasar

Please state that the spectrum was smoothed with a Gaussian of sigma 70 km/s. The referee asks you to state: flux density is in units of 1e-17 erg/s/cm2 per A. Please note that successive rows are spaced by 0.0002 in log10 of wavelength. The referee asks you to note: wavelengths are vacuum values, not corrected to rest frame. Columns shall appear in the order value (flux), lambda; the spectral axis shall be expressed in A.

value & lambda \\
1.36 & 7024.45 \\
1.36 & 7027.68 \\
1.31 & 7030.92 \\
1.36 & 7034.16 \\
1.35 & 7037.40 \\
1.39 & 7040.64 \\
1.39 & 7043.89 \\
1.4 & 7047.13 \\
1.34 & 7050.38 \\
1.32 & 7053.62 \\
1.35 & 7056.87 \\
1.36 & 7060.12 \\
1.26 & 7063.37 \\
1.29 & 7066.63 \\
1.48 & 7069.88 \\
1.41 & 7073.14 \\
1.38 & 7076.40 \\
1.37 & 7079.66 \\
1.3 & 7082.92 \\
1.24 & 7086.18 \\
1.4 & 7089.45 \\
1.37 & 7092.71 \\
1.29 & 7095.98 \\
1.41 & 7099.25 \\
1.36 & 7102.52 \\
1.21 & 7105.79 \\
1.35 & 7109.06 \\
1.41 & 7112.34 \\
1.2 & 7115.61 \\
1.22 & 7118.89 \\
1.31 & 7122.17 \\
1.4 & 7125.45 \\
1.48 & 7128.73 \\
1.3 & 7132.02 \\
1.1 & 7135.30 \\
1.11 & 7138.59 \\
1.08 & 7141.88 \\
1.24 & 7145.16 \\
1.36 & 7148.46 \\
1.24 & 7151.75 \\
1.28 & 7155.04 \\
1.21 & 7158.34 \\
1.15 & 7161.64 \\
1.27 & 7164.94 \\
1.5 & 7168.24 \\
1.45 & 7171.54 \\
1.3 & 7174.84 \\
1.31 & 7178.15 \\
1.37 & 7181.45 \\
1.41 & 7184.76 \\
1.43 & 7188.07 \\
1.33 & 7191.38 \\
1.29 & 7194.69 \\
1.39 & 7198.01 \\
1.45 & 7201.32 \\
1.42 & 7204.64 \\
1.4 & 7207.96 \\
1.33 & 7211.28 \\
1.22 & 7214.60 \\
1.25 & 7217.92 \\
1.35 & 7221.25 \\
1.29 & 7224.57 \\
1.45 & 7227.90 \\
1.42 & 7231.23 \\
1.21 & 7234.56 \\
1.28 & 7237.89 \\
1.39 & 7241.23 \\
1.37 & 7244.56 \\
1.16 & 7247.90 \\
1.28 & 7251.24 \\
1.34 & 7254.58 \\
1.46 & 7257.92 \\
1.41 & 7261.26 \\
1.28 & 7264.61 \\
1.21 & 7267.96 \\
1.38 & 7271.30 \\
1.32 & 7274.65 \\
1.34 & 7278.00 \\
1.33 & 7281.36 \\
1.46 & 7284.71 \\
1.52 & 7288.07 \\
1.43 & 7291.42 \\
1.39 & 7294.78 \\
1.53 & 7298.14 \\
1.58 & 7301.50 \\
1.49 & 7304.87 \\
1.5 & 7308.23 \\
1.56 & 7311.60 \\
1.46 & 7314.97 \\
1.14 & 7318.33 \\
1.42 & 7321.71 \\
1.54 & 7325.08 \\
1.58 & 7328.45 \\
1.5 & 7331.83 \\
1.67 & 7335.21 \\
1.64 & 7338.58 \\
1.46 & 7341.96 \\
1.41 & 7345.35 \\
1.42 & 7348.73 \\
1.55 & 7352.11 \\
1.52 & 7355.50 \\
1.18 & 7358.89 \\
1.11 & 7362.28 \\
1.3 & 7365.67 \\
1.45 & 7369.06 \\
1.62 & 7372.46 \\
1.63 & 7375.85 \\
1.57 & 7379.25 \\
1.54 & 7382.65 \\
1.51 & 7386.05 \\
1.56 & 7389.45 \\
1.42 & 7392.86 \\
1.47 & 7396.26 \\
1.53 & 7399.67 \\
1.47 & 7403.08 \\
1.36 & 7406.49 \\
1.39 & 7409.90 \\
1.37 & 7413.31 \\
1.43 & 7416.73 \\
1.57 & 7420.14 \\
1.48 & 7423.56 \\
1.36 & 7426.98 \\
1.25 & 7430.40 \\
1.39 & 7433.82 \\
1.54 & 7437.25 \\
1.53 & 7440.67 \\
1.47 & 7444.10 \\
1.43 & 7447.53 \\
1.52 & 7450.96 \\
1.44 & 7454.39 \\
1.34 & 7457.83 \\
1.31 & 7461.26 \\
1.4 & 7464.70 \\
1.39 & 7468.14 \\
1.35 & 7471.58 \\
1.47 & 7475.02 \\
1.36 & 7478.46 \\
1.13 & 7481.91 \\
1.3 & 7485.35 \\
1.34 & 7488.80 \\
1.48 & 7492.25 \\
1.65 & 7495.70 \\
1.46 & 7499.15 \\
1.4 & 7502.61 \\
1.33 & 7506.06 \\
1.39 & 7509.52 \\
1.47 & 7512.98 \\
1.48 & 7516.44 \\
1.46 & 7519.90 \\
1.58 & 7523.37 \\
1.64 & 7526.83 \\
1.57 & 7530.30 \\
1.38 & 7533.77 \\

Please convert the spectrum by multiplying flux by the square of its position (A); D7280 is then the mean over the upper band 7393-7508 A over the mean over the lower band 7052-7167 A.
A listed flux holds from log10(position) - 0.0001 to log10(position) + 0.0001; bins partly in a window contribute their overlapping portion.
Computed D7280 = 1.2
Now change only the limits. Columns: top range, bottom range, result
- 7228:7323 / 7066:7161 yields 1.11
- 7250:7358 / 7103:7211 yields 1.14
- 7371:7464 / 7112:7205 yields 1.20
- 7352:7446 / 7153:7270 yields 1.14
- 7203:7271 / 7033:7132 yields 1.03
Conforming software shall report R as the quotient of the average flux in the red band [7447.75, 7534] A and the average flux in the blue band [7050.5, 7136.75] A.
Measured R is 1.1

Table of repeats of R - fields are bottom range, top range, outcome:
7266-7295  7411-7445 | 1.05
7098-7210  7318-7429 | 1.11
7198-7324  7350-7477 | 1.05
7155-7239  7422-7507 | 1.05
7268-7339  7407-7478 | 0.97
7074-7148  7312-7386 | 1.13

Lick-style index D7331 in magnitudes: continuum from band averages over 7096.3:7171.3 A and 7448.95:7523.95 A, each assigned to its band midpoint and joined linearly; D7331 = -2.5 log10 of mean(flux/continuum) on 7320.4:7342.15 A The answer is -0.15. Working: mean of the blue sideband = 1.28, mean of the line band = 1.55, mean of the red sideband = 1.41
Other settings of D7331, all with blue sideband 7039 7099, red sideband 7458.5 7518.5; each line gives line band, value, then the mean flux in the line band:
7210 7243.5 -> 0.039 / 1.32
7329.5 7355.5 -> -0.107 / 1.52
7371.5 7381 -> -0.162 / 1.61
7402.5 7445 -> -0.032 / 1.43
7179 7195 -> -0.004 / 1.37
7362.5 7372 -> 0.013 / 1.37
